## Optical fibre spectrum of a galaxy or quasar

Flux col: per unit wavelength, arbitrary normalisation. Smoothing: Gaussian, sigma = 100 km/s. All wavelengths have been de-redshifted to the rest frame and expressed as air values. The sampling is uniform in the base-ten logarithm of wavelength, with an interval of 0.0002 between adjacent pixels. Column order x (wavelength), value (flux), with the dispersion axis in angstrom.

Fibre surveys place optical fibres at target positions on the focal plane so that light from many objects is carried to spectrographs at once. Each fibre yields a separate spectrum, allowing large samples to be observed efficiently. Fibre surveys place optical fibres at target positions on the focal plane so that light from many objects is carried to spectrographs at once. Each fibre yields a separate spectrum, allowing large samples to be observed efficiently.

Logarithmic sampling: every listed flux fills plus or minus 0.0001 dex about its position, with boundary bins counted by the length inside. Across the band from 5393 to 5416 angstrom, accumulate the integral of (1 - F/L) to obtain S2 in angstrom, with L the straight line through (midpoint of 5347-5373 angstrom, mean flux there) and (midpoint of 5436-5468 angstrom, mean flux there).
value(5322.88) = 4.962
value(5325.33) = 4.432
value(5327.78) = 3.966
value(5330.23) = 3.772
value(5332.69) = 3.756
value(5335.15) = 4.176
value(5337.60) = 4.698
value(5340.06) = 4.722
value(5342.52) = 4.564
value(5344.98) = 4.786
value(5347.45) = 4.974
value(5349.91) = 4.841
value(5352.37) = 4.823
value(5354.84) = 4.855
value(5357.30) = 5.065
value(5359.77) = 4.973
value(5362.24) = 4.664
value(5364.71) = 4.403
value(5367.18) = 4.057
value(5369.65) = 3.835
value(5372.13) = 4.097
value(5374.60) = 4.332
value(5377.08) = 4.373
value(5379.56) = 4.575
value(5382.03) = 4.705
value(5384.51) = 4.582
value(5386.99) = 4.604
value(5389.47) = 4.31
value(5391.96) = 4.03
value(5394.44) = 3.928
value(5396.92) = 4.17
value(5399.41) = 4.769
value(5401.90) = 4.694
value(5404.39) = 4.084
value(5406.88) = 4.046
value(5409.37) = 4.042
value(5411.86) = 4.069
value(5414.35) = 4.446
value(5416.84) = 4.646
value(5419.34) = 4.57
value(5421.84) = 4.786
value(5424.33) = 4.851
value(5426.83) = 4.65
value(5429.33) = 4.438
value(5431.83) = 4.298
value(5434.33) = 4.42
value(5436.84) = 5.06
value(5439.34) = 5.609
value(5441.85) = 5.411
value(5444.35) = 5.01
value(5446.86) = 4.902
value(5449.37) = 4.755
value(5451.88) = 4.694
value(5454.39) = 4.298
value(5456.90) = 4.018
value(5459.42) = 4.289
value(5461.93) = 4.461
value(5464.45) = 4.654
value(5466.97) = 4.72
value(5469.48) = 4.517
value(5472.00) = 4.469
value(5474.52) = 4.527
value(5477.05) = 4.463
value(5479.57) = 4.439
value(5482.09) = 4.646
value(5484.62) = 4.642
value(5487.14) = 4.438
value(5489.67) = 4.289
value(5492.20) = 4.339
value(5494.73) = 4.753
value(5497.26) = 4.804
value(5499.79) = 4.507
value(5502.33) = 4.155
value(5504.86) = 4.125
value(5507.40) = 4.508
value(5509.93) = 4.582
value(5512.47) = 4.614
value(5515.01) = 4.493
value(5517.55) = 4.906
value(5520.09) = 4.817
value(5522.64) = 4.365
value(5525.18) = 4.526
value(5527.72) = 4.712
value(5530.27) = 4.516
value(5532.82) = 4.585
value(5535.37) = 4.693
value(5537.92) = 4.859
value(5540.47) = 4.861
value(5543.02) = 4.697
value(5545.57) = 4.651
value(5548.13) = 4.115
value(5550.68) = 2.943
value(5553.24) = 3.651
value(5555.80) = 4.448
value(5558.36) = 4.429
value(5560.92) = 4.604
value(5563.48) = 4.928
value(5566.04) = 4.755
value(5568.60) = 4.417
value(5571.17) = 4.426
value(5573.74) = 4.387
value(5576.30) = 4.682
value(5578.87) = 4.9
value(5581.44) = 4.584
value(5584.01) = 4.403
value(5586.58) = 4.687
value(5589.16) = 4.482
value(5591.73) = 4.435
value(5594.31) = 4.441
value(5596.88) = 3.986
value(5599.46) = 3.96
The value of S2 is 2.1 angstrom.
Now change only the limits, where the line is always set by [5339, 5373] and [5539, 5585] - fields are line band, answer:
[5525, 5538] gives -0.5 angstrom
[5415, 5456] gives -1.9 angstrom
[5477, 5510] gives 0.2 angstrom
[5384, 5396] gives 0.8 angstrom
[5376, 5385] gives 0.1 angstrom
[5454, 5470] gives 0.4 angstrom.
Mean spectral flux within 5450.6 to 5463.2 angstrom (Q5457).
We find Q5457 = 4.35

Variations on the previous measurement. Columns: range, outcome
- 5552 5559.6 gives 4.18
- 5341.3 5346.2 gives 4.68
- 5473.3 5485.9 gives 4.54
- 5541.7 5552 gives 4.1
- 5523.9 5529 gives 4.62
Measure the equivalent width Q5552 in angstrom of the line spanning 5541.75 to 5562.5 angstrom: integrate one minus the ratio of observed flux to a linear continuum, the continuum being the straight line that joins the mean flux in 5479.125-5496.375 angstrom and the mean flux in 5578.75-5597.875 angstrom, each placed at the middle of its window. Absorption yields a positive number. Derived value 1.3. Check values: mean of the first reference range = 4.52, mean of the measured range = 4.2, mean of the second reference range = 4.47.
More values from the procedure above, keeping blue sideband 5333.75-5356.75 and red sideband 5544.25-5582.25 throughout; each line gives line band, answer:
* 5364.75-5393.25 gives 2.1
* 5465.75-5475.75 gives -0.1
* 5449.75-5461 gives 0.5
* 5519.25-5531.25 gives -0.4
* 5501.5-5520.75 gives -0.2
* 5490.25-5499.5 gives -0.2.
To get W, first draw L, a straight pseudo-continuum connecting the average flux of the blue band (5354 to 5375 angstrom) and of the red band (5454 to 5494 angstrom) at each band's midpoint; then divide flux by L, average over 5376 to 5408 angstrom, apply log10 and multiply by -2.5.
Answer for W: 0.02 mag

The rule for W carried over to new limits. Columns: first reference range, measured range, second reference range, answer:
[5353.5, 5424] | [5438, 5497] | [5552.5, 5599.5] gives -0.04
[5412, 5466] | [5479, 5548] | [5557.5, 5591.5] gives 0.01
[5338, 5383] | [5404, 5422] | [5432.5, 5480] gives 0.08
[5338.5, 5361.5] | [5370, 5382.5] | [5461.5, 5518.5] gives 0.10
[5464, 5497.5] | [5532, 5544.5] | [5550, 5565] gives -0.11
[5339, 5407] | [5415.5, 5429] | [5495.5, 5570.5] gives -0.04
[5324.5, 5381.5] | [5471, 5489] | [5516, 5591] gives 0.00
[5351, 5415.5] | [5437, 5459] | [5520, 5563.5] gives -0.10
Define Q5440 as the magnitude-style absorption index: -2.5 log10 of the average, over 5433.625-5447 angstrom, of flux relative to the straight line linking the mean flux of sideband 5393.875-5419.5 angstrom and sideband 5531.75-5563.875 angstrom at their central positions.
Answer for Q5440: -0.18 mag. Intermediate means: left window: 4.31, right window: 4.41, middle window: 5.11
